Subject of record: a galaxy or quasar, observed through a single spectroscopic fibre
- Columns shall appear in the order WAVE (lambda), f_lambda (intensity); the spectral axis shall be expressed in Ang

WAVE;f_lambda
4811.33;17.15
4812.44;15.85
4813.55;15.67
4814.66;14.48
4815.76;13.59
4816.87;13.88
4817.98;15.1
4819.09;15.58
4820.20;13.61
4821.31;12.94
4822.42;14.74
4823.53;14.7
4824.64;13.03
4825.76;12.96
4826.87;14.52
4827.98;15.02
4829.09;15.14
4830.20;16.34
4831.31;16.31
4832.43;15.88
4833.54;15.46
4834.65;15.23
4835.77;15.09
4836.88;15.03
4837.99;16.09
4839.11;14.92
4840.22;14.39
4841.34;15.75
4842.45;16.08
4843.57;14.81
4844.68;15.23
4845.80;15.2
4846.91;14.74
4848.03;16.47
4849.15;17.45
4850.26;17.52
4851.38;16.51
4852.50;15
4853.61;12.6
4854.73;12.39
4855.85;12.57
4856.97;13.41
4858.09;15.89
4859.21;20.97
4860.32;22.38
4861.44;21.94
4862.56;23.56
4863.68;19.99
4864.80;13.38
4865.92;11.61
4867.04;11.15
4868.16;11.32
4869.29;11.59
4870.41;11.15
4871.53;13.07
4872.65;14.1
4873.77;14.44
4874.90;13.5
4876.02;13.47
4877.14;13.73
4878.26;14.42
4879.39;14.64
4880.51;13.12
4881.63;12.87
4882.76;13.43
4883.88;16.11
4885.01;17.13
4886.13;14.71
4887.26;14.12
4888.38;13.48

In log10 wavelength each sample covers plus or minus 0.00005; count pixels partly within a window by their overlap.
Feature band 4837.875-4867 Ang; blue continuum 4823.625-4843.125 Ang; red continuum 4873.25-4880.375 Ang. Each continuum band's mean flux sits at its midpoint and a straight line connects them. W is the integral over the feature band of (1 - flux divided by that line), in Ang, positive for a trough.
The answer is -3.0 Ang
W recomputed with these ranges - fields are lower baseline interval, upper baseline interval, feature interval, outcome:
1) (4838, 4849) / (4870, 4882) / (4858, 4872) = -1.76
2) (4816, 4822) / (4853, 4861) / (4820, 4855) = -0.18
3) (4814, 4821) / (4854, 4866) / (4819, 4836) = 0.32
